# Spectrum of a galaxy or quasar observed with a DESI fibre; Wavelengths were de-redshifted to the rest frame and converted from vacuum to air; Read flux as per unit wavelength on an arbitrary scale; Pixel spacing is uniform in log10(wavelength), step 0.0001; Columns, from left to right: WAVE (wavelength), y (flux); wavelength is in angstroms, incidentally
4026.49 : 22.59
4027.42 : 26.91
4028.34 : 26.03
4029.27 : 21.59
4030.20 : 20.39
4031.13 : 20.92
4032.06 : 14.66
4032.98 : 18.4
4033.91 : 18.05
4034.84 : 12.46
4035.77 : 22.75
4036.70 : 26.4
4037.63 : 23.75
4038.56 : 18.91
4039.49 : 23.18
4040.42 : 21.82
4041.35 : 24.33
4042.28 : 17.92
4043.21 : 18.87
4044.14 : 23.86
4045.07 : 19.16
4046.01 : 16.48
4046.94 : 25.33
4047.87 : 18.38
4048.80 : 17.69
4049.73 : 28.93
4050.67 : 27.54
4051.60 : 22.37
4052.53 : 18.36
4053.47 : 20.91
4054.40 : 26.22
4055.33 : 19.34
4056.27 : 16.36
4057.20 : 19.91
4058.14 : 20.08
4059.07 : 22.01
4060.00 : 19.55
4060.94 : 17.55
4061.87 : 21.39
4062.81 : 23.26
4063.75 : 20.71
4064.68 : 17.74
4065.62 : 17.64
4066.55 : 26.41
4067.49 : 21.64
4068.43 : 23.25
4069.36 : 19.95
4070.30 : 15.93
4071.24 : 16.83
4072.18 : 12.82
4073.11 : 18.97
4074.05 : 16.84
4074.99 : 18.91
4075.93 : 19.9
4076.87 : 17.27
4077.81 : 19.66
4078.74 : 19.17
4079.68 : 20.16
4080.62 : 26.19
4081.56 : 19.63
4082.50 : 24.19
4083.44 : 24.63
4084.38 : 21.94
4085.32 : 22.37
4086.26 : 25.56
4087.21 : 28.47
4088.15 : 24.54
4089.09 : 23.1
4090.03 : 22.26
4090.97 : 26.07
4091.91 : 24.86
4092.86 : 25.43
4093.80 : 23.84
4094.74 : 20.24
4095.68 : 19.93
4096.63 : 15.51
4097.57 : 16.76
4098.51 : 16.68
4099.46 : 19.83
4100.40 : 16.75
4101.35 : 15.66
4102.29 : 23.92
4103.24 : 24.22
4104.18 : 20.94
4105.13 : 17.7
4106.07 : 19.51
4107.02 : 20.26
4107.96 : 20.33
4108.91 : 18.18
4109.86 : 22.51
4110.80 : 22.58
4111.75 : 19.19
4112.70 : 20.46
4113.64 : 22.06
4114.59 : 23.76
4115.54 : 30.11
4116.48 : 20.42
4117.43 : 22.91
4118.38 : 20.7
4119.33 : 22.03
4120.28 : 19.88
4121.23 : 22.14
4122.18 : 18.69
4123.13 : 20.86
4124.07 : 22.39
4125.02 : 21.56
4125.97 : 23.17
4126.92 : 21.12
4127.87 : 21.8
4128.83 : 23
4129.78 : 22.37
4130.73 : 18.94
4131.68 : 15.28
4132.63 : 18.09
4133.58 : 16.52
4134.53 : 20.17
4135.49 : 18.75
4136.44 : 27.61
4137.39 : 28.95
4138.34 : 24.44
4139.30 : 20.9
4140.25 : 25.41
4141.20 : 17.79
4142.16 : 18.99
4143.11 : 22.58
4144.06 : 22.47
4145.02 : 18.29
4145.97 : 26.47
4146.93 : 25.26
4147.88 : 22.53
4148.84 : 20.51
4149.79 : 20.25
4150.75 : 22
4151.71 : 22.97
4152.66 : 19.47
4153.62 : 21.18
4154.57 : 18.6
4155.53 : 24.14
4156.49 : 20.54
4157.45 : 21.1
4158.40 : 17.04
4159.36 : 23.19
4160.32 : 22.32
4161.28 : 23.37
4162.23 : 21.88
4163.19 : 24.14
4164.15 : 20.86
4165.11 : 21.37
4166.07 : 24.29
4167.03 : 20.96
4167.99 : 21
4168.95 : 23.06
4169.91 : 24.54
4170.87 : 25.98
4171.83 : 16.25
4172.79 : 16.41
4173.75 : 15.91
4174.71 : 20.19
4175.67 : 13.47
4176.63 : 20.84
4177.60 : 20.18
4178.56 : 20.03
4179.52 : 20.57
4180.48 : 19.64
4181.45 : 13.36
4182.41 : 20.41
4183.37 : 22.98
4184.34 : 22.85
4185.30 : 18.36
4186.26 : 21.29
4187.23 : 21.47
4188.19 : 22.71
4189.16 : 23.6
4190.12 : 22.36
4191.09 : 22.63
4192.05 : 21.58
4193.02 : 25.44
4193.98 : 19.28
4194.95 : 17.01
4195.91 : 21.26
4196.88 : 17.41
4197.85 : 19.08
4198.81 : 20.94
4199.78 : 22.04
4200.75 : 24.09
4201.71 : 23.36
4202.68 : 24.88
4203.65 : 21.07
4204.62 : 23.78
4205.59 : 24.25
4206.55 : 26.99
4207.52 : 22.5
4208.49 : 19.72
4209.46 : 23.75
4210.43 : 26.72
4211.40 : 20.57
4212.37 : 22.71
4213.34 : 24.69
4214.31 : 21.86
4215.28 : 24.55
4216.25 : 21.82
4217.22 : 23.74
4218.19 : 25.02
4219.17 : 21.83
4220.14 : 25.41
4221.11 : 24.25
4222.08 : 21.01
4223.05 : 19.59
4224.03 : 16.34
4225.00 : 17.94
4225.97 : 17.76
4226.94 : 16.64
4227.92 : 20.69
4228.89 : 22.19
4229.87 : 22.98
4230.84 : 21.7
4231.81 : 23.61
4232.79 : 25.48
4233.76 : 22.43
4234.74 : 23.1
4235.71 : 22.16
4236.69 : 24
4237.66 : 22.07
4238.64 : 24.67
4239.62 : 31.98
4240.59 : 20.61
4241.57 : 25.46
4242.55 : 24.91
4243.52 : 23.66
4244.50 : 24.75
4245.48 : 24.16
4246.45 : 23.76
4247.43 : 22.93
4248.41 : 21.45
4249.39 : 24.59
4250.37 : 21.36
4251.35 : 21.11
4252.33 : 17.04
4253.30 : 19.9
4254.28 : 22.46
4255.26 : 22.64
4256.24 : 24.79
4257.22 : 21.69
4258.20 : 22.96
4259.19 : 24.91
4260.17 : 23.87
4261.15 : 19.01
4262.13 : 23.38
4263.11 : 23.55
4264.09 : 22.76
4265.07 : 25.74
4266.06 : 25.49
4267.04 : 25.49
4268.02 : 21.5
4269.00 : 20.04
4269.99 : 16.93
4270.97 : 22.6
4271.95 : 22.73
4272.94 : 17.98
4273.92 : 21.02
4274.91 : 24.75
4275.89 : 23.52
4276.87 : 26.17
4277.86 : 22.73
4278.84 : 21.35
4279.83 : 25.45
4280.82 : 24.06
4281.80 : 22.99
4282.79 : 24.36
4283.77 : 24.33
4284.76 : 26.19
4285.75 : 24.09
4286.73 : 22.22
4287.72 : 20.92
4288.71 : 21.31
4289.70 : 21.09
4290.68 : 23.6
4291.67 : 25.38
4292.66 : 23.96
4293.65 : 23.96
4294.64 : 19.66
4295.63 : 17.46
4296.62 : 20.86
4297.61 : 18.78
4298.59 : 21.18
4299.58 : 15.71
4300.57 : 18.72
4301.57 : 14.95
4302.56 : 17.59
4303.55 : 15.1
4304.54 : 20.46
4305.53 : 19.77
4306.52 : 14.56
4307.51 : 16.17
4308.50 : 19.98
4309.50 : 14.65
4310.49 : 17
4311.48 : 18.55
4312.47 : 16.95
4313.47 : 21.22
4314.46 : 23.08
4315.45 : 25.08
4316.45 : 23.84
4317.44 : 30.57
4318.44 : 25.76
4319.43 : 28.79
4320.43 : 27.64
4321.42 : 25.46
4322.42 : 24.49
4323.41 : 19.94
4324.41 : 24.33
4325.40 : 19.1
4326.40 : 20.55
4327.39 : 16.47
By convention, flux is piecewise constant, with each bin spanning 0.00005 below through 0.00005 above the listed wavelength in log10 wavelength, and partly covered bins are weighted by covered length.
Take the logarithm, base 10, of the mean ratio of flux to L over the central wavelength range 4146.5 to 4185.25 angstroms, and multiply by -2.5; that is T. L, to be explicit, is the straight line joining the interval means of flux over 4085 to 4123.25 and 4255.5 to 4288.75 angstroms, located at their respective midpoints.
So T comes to 0.06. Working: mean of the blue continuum 21.5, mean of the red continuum 23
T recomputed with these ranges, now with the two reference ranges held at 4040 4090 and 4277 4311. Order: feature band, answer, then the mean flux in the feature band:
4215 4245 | -0.095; 22.6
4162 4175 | -0.018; 21.2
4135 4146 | -0.084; 22.6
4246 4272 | -0.085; 22.4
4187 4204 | -0.045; 21.7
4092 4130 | -0.005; 21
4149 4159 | 0.006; 20.8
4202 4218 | -0.128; 23.4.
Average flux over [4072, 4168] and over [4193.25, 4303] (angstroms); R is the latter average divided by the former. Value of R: 1.04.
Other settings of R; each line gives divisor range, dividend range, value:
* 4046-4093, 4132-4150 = 1.03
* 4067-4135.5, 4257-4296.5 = 1.09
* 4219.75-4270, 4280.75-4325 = 0.95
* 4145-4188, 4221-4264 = 1.07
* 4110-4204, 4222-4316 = 1.02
